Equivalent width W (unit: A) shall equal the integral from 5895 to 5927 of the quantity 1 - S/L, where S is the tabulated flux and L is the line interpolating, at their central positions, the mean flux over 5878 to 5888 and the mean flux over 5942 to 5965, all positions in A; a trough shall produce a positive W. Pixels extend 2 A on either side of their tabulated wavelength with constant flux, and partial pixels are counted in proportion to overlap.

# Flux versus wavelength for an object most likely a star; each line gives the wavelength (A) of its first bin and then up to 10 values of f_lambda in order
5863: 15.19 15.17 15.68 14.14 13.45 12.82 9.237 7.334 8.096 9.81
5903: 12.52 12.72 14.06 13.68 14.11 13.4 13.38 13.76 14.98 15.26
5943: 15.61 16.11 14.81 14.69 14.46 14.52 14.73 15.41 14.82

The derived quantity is 1.4 A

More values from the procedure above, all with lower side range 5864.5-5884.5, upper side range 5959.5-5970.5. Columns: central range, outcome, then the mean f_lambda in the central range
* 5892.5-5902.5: 3.5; 9.41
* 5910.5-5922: 0.5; 13.9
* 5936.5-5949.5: -0.9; 15.6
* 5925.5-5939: 0.3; 14.2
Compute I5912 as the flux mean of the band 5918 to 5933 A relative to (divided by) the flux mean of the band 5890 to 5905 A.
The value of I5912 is 1.42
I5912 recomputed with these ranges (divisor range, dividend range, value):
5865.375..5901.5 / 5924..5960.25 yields 1.26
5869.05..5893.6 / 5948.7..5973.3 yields 1.23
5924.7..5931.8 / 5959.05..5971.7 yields 1.09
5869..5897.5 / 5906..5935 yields 1.19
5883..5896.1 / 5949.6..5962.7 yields 1.64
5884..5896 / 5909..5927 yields 1.60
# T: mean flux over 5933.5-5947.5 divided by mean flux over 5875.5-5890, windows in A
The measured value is 1.3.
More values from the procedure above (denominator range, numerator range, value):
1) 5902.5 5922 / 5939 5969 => 1.11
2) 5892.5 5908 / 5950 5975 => 1.40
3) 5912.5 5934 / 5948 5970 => 1.07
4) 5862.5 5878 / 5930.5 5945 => 1.01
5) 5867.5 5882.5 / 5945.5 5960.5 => 1.05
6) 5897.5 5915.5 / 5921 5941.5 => 1.13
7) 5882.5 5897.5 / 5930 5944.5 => 1.65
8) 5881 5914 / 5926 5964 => 1.36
